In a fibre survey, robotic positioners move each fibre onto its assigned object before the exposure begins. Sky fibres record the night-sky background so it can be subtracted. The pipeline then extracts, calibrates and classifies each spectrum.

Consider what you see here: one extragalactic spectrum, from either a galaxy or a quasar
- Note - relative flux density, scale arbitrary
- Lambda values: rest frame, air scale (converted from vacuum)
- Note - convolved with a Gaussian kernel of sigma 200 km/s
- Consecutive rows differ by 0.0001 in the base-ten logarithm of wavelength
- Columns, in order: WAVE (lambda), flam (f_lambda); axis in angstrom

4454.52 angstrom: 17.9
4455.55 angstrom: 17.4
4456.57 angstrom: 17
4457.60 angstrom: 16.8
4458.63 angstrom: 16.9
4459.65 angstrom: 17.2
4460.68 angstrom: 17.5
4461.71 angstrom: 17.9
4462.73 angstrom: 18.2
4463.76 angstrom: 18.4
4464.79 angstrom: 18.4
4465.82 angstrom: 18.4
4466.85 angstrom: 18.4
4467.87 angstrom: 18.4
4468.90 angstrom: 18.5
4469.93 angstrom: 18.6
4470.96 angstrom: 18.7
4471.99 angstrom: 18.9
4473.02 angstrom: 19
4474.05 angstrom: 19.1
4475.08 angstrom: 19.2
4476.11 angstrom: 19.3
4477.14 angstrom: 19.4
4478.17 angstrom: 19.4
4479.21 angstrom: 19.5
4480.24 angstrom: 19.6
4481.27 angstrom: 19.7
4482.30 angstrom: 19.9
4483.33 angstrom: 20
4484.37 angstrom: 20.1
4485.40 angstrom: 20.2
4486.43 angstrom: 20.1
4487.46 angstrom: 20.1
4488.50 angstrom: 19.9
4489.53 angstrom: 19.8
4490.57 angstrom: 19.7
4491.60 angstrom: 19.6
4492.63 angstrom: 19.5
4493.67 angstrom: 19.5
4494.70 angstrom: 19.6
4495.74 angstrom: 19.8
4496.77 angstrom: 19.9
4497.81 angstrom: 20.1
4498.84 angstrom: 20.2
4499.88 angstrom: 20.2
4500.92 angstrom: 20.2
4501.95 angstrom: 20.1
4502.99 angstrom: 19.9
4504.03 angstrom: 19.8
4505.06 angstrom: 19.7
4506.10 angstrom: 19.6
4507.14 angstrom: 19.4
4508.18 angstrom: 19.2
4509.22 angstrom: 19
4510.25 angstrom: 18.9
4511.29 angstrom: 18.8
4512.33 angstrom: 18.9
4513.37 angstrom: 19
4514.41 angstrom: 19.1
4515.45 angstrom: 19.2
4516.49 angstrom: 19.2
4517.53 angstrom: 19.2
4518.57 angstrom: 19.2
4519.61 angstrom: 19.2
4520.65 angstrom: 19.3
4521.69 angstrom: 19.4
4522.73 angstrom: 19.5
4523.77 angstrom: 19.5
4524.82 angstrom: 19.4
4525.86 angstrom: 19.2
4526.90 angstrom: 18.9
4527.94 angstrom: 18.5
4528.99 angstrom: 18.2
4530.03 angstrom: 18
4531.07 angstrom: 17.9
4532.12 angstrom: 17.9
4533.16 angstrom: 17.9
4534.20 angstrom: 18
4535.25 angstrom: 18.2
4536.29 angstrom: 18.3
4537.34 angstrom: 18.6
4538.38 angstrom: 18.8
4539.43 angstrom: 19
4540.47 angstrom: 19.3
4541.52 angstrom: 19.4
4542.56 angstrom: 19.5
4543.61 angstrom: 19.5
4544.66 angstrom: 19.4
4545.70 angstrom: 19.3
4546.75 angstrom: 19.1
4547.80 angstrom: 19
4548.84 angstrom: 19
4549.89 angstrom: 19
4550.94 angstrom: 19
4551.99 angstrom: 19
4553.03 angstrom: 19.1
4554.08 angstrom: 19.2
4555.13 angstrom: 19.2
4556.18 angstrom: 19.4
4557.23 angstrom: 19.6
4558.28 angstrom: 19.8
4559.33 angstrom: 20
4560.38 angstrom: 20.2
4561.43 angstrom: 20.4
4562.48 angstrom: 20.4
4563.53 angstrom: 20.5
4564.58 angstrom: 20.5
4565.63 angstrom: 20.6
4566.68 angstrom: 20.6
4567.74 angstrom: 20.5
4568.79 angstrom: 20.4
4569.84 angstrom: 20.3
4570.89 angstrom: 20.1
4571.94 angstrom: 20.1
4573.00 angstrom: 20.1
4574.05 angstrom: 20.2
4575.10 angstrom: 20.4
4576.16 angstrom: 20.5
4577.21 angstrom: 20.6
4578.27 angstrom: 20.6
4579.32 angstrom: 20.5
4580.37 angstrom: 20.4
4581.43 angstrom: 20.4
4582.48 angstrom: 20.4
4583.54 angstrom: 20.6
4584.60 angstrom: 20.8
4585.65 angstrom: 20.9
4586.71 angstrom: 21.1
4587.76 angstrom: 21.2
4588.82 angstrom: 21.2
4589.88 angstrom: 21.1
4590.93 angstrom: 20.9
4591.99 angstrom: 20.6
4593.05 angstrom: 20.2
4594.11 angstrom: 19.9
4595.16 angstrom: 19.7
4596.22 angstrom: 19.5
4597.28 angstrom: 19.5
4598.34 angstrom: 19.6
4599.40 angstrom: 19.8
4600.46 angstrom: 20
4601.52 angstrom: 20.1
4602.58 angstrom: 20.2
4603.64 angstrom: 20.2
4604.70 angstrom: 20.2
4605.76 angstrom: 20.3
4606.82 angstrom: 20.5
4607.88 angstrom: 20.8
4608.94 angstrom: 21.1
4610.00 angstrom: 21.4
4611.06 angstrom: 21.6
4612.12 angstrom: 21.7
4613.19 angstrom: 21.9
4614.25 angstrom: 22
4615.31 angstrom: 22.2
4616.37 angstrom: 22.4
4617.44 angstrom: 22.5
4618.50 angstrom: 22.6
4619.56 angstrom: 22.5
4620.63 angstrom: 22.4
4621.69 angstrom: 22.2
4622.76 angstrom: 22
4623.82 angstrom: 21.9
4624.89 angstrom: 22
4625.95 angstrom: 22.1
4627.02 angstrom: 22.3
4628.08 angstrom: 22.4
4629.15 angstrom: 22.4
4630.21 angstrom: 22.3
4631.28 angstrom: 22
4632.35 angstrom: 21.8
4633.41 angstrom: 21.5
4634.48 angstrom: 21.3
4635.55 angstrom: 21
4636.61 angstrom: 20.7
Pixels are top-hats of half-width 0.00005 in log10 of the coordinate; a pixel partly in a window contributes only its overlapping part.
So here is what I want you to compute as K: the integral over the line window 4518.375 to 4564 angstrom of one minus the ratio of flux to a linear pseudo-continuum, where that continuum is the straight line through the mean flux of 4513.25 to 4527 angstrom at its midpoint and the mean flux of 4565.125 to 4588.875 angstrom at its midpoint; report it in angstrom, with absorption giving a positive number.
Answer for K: 1.4 angstrom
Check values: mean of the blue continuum 19.3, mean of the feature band 19.1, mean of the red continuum 20.5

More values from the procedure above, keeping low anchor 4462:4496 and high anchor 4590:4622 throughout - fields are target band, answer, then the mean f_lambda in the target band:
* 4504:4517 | 0.3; 19.2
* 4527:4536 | 0.8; 18.1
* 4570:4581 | 0.1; 20.3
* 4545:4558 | 0.7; 19.2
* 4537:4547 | 0.5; 19.2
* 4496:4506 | -0.2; 20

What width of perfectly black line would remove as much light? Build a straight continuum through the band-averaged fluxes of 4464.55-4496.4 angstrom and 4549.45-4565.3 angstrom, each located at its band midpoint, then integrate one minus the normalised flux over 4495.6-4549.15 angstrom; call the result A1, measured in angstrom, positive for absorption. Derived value 1.1 angstrom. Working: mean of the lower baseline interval 19.4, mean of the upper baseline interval 19.7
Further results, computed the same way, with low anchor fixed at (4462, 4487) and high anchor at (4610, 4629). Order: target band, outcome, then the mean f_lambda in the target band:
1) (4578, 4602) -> 1.3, 20.4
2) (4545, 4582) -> 1.8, 19.9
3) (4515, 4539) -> 1.7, 18.8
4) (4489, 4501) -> -0.2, 19.8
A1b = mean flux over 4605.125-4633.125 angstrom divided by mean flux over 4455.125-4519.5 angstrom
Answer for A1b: 1.14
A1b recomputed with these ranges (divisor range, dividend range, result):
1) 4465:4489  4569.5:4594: 1.06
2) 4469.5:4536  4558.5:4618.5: 1.07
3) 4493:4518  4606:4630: 1.12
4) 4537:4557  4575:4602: 1.06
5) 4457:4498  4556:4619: 1.08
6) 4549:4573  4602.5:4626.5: 1.09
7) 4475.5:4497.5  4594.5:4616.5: 1.05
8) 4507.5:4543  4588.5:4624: 1.11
